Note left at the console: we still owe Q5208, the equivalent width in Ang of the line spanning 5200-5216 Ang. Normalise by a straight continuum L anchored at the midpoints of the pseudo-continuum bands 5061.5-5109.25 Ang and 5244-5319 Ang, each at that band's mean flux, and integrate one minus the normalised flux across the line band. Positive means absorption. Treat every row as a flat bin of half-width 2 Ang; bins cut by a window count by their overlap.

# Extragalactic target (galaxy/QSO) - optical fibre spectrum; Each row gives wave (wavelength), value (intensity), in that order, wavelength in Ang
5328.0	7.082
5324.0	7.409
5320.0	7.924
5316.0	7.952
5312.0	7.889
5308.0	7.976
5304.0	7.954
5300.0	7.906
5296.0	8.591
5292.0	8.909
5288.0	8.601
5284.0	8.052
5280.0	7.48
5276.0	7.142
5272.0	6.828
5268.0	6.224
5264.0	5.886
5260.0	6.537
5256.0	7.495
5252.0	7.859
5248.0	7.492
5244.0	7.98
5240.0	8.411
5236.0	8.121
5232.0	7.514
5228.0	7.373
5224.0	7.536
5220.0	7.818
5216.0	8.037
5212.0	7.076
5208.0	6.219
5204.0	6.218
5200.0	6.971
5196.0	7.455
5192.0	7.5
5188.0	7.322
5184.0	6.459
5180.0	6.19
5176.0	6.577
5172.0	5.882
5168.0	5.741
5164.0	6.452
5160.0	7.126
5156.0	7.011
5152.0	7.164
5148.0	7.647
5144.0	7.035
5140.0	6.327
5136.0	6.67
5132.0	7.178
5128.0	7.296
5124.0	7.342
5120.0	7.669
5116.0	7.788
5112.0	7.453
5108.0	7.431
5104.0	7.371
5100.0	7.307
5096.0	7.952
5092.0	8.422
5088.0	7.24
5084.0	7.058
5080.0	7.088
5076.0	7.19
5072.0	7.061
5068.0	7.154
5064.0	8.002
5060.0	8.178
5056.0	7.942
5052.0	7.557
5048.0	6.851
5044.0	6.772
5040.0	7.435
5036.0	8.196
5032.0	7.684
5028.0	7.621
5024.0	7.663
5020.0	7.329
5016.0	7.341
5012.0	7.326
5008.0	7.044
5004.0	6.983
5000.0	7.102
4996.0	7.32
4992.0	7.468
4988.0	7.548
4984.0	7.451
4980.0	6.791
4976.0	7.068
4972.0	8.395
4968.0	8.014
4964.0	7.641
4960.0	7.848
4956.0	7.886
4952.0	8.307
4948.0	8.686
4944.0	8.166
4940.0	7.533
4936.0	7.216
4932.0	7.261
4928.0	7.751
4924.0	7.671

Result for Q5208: 1.7 Ang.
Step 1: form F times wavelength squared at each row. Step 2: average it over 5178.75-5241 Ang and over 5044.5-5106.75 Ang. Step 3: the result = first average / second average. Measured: 1.02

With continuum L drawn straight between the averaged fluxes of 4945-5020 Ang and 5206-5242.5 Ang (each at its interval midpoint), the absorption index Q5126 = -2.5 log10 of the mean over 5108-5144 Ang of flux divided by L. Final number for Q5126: 0.05 mag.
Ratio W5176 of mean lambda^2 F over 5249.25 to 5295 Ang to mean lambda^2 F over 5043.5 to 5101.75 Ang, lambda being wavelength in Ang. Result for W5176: 1.07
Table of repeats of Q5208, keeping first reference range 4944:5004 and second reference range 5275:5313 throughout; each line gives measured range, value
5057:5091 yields 1.7 Ang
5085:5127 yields 1.4 Ang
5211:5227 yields 0.7 Ang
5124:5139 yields 1.6 Ang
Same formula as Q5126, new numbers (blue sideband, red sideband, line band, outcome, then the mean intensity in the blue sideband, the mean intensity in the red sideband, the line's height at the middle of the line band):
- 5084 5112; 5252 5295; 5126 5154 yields 0.071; 7.57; 7.37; 7.52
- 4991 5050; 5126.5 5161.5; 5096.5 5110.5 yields -0.044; 7.34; 7.05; 7.14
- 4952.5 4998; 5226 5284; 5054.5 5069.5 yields -0.044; 7.61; 7.34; 7.52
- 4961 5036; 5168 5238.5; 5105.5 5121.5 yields -0.051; 7.46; 7.05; 7.23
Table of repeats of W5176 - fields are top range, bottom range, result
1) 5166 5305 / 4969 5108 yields 1.06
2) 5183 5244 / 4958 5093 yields 1.06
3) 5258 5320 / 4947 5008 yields 1.13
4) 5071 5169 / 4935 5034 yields 1.00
